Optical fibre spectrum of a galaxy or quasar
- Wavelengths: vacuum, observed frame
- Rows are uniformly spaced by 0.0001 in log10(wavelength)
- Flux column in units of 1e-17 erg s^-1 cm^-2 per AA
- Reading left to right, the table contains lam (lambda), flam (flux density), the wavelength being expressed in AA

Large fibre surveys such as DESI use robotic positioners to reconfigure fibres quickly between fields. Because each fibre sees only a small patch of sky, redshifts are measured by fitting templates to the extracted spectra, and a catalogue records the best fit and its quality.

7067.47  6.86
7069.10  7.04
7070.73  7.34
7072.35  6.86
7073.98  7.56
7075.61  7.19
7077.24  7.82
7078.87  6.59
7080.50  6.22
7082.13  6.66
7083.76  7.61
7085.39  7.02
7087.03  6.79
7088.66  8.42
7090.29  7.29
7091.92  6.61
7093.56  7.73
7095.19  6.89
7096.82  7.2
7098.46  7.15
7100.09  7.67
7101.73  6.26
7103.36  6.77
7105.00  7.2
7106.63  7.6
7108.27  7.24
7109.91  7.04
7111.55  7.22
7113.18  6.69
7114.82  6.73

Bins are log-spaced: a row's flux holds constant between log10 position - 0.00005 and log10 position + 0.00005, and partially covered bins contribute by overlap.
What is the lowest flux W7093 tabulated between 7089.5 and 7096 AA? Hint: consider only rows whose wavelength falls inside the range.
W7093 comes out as 6.61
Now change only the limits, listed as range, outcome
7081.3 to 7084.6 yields 6.66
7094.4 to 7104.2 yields 6.26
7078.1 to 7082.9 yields 6.22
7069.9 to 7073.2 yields 6.86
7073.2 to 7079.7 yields 6.59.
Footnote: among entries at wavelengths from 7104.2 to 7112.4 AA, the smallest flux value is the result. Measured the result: 7.04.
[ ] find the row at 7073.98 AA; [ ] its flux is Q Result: 7.56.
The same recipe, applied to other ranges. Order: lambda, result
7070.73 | 7.34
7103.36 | 6.77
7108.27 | 7.24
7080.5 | 6.22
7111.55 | 7.22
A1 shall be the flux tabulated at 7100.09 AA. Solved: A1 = 7.67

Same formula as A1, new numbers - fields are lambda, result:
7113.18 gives 6.69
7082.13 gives 6.66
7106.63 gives 7.6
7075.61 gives 7.19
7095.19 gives 6.89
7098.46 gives 7.15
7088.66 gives 8.42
